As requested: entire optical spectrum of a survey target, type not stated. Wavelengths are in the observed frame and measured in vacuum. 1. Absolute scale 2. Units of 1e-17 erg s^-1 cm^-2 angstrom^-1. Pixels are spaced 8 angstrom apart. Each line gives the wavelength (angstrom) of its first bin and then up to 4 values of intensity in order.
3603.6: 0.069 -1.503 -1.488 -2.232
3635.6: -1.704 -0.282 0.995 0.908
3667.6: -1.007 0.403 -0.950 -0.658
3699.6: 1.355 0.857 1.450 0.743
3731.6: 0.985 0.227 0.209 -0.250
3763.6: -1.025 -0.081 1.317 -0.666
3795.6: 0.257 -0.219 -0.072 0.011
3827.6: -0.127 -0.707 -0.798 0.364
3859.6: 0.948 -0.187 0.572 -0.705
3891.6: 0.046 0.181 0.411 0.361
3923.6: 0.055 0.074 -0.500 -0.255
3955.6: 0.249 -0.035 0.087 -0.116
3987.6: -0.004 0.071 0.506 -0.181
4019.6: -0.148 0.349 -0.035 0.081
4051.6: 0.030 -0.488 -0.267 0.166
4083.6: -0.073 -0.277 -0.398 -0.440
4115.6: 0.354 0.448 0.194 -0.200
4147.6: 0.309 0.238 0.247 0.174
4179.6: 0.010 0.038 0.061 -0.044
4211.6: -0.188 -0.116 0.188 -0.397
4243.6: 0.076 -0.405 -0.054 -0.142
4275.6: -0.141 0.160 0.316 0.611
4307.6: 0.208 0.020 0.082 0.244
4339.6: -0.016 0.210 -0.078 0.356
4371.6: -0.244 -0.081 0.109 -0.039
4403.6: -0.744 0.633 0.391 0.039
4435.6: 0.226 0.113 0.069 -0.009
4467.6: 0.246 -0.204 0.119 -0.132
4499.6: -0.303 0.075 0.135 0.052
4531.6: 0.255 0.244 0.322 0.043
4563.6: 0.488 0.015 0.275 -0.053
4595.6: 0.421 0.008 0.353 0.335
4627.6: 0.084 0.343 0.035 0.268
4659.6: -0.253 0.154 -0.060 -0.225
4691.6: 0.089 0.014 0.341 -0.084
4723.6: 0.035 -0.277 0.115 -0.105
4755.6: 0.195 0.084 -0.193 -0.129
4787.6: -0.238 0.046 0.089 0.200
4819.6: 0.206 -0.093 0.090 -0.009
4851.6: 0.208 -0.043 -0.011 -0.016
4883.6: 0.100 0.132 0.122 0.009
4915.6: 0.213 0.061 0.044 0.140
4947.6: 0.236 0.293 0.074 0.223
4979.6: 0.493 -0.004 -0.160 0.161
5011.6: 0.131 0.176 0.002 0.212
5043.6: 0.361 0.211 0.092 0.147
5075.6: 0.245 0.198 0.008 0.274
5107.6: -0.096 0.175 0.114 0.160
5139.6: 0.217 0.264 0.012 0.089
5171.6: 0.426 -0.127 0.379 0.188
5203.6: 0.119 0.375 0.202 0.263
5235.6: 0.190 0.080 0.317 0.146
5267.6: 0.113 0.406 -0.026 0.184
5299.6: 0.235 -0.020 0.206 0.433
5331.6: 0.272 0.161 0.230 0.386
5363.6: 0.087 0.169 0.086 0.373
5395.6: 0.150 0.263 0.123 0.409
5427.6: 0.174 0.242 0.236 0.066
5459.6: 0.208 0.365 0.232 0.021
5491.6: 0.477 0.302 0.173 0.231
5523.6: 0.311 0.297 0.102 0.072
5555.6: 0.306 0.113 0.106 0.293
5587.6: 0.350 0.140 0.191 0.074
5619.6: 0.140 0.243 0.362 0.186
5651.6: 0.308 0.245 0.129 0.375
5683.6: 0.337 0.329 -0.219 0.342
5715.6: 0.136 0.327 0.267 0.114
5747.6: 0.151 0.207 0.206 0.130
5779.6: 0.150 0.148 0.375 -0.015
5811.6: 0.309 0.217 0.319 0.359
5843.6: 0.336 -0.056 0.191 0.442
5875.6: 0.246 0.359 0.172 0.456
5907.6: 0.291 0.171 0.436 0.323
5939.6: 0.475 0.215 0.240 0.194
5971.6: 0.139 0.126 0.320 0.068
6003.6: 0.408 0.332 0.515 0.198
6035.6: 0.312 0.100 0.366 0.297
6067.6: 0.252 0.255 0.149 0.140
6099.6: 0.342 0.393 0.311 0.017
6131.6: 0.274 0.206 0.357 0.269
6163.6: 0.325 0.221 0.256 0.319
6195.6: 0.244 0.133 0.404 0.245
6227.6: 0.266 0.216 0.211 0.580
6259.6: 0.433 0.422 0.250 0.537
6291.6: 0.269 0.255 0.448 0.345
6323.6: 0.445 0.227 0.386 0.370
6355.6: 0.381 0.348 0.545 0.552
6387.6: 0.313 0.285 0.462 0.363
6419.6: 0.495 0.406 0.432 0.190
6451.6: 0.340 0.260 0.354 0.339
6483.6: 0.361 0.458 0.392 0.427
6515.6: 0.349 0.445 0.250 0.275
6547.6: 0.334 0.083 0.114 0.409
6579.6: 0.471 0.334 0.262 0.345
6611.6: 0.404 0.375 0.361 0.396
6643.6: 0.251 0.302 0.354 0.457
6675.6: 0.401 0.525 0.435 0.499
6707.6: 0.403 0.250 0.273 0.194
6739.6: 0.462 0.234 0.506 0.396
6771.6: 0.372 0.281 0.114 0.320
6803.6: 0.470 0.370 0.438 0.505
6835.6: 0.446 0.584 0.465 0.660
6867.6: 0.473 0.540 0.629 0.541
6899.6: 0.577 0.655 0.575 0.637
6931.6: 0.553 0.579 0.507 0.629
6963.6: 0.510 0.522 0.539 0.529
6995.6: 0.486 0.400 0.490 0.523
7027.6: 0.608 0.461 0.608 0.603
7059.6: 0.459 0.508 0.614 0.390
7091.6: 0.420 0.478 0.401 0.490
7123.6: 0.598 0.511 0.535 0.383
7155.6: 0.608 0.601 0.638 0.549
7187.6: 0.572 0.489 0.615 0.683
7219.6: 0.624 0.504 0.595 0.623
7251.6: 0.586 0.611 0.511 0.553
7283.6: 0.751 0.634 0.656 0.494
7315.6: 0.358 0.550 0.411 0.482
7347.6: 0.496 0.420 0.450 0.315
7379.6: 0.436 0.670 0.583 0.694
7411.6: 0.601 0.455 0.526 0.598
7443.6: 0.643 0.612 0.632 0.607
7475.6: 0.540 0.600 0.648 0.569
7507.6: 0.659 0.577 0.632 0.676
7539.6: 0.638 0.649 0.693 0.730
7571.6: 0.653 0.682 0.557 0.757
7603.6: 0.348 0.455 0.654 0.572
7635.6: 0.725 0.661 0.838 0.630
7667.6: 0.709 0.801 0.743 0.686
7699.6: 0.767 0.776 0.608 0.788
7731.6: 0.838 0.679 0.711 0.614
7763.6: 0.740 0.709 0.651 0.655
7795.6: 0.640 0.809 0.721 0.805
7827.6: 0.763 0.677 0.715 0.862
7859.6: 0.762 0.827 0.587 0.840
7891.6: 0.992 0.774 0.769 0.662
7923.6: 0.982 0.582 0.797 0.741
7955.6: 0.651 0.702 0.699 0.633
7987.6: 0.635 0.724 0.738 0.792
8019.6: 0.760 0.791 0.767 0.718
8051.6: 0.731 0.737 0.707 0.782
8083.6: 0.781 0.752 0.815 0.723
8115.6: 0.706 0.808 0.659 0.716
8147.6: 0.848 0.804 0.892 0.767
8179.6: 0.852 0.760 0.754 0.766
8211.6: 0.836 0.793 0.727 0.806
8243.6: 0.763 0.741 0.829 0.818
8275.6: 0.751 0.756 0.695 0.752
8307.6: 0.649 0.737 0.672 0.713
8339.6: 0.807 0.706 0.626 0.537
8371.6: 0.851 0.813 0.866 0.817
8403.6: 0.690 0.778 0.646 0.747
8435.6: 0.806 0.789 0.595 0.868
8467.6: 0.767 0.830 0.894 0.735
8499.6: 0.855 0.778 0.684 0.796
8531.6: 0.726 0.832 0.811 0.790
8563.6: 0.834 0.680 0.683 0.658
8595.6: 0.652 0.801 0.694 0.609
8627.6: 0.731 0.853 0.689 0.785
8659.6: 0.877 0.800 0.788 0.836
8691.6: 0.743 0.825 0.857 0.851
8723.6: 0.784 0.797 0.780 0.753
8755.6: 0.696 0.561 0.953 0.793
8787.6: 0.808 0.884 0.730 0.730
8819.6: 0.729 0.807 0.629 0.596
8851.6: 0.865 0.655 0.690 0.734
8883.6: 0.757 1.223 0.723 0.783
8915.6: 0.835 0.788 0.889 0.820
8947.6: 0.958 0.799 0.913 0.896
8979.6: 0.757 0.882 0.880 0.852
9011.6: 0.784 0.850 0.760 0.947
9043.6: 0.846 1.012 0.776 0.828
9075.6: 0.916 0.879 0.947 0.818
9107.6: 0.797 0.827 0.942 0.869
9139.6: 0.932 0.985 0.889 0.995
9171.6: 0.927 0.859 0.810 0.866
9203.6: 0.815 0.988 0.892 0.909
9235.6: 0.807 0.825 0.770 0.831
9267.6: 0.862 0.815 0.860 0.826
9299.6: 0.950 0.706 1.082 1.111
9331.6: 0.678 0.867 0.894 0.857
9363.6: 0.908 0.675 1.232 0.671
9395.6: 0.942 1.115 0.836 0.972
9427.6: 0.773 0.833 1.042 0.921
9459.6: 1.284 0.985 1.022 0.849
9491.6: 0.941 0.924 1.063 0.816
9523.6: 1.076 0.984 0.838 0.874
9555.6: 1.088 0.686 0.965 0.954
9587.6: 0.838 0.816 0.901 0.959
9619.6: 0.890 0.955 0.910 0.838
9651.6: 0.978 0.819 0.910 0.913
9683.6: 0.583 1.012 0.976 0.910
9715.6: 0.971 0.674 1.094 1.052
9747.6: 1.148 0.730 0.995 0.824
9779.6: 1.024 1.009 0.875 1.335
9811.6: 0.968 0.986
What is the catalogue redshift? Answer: 0.710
